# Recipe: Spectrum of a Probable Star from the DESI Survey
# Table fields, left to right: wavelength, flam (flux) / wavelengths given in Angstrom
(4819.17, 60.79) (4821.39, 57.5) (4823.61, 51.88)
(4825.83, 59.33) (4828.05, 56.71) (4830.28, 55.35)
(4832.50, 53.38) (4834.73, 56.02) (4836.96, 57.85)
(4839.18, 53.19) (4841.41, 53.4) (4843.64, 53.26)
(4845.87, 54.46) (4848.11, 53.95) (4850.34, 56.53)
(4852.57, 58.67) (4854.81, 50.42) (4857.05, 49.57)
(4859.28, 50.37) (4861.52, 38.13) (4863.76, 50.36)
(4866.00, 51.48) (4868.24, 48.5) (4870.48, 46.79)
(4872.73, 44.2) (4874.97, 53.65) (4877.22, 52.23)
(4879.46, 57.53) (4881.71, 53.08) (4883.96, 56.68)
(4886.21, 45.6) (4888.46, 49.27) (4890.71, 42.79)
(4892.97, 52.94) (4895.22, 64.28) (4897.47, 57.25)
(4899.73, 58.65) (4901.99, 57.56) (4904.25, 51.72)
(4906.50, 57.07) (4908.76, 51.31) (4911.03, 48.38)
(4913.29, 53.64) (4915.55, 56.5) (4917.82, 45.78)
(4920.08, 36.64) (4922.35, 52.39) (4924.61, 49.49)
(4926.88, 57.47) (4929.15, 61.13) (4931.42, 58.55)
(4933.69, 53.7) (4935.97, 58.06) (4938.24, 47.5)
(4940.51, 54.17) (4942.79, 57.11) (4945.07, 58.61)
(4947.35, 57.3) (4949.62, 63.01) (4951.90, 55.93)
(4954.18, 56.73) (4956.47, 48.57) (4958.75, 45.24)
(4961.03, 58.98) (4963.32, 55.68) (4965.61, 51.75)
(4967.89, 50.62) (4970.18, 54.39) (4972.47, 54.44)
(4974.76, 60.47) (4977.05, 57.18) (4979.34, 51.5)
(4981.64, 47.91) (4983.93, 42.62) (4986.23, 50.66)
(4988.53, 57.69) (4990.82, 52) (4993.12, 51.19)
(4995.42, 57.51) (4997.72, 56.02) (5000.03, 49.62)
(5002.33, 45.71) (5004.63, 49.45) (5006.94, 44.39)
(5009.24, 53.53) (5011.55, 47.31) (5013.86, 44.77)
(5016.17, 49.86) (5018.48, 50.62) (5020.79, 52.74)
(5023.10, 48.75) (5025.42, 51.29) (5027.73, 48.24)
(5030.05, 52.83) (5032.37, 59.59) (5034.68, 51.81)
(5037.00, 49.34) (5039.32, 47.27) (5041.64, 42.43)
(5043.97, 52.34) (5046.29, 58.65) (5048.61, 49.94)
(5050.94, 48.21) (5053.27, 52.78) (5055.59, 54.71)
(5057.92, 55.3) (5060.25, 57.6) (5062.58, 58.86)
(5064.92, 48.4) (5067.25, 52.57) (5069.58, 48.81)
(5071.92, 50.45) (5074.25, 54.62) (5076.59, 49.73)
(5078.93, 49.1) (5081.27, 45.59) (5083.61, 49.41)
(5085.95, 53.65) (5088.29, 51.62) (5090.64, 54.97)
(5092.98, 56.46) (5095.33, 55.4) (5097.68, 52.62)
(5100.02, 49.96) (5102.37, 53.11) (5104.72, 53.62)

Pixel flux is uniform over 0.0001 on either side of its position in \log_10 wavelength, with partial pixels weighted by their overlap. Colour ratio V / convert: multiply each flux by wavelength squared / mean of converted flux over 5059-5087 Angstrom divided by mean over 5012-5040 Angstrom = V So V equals 1.04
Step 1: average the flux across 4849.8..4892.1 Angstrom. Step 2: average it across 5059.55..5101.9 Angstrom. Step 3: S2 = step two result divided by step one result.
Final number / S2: 1.04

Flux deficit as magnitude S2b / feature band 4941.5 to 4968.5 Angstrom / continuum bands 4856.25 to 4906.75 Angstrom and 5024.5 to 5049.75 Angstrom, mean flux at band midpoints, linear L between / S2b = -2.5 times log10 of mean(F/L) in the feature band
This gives -0.07 mag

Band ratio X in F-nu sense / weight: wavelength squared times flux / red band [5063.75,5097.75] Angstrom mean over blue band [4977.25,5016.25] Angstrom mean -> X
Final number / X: 1.1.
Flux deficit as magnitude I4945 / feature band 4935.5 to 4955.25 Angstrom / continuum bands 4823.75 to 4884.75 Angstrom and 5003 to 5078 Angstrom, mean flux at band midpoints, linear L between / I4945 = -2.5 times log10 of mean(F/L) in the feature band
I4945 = -0.09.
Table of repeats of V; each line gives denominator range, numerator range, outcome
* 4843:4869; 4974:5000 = 1.09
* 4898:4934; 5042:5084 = 1.04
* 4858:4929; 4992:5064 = 1.05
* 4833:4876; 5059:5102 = 1.11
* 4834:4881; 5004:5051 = 1.04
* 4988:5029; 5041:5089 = 1.05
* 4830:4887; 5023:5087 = 1.07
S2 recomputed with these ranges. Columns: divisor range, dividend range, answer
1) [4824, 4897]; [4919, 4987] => 1.02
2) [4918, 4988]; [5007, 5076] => 0.96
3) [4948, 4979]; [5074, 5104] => 0.95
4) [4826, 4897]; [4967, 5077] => 0.98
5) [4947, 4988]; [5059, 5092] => 0.97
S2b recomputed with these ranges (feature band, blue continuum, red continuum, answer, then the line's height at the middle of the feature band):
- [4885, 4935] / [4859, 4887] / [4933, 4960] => -0.01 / 52.3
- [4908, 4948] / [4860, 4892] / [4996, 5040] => -0.07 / 49.7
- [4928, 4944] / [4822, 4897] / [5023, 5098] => -0.07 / 52.3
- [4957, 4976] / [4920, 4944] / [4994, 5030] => -0.03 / 52.3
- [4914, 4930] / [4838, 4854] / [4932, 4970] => 0.07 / 54.6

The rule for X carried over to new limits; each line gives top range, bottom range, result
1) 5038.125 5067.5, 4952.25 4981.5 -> 1.01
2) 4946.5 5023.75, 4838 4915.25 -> 1.04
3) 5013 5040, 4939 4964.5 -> 0.94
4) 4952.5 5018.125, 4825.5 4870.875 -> 1.04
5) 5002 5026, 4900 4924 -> 0.99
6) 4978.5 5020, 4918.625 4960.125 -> 0.95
